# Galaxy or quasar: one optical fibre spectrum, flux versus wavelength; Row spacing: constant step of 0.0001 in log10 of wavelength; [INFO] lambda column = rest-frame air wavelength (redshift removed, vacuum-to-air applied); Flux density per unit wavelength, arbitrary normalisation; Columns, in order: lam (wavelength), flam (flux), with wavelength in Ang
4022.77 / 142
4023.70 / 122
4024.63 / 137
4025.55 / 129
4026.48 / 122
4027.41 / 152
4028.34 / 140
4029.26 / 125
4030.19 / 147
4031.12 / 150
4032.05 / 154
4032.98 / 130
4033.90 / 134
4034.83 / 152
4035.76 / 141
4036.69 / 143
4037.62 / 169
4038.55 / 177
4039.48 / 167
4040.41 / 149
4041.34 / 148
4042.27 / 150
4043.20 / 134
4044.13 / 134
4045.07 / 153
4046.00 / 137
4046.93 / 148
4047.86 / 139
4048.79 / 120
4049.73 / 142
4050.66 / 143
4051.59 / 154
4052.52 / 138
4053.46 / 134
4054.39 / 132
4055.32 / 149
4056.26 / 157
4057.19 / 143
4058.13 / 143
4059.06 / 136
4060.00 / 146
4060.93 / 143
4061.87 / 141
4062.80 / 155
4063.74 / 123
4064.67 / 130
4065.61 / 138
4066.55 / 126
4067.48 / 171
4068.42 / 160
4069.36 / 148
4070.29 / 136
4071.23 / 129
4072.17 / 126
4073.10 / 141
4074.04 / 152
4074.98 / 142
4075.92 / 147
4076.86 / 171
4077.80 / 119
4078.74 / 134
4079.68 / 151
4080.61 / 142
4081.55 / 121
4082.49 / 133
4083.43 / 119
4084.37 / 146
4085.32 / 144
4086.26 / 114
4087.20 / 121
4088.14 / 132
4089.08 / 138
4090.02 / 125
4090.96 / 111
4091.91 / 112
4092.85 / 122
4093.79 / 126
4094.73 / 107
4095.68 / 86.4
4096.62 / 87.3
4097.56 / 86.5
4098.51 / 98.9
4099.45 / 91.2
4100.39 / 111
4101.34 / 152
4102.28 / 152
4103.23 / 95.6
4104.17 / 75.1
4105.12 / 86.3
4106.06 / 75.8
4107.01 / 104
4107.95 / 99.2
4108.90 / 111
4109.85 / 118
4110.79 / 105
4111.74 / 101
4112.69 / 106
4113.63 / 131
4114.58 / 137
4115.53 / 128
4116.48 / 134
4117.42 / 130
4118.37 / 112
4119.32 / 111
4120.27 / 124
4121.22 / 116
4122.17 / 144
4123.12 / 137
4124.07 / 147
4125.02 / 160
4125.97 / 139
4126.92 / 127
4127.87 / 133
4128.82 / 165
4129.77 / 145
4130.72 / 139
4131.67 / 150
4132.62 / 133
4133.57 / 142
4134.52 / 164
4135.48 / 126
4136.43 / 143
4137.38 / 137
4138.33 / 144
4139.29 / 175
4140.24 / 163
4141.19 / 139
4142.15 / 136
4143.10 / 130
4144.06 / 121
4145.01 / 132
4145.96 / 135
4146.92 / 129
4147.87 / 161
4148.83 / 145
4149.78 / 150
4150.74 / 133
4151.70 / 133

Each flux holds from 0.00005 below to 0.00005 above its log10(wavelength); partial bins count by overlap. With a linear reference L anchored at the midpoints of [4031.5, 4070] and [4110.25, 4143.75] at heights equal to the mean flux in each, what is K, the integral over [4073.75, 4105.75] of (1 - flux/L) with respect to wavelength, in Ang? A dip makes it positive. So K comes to 4.2 Ang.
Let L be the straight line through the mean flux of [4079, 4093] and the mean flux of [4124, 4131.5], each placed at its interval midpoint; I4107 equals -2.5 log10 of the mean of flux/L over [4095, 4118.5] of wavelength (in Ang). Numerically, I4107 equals 0.252 mag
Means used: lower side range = 129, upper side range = 145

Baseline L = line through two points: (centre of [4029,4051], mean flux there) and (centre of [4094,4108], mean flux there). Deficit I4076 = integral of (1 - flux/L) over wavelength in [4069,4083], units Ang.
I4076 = -2.4 Ang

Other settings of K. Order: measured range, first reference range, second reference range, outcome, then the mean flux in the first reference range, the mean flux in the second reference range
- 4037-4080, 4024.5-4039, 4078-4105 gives -3.7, 144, 119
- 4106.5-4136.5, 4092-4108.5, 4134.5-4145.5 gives -1.4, 104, 142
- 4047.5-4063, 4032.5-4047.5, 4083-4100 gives -0.4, 148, 115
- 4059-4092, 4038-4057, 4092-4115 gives -2.9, 145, 107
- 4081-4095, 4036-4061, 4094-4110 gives -1.4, 145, 102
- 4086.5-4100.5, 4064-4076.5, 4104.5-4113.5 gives 0.9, 142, 101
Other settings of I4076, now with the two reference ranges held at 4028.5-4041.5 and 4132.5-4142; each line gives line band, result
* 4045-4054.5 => 0.6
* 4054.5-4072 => 0.7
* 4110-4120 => 1.9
